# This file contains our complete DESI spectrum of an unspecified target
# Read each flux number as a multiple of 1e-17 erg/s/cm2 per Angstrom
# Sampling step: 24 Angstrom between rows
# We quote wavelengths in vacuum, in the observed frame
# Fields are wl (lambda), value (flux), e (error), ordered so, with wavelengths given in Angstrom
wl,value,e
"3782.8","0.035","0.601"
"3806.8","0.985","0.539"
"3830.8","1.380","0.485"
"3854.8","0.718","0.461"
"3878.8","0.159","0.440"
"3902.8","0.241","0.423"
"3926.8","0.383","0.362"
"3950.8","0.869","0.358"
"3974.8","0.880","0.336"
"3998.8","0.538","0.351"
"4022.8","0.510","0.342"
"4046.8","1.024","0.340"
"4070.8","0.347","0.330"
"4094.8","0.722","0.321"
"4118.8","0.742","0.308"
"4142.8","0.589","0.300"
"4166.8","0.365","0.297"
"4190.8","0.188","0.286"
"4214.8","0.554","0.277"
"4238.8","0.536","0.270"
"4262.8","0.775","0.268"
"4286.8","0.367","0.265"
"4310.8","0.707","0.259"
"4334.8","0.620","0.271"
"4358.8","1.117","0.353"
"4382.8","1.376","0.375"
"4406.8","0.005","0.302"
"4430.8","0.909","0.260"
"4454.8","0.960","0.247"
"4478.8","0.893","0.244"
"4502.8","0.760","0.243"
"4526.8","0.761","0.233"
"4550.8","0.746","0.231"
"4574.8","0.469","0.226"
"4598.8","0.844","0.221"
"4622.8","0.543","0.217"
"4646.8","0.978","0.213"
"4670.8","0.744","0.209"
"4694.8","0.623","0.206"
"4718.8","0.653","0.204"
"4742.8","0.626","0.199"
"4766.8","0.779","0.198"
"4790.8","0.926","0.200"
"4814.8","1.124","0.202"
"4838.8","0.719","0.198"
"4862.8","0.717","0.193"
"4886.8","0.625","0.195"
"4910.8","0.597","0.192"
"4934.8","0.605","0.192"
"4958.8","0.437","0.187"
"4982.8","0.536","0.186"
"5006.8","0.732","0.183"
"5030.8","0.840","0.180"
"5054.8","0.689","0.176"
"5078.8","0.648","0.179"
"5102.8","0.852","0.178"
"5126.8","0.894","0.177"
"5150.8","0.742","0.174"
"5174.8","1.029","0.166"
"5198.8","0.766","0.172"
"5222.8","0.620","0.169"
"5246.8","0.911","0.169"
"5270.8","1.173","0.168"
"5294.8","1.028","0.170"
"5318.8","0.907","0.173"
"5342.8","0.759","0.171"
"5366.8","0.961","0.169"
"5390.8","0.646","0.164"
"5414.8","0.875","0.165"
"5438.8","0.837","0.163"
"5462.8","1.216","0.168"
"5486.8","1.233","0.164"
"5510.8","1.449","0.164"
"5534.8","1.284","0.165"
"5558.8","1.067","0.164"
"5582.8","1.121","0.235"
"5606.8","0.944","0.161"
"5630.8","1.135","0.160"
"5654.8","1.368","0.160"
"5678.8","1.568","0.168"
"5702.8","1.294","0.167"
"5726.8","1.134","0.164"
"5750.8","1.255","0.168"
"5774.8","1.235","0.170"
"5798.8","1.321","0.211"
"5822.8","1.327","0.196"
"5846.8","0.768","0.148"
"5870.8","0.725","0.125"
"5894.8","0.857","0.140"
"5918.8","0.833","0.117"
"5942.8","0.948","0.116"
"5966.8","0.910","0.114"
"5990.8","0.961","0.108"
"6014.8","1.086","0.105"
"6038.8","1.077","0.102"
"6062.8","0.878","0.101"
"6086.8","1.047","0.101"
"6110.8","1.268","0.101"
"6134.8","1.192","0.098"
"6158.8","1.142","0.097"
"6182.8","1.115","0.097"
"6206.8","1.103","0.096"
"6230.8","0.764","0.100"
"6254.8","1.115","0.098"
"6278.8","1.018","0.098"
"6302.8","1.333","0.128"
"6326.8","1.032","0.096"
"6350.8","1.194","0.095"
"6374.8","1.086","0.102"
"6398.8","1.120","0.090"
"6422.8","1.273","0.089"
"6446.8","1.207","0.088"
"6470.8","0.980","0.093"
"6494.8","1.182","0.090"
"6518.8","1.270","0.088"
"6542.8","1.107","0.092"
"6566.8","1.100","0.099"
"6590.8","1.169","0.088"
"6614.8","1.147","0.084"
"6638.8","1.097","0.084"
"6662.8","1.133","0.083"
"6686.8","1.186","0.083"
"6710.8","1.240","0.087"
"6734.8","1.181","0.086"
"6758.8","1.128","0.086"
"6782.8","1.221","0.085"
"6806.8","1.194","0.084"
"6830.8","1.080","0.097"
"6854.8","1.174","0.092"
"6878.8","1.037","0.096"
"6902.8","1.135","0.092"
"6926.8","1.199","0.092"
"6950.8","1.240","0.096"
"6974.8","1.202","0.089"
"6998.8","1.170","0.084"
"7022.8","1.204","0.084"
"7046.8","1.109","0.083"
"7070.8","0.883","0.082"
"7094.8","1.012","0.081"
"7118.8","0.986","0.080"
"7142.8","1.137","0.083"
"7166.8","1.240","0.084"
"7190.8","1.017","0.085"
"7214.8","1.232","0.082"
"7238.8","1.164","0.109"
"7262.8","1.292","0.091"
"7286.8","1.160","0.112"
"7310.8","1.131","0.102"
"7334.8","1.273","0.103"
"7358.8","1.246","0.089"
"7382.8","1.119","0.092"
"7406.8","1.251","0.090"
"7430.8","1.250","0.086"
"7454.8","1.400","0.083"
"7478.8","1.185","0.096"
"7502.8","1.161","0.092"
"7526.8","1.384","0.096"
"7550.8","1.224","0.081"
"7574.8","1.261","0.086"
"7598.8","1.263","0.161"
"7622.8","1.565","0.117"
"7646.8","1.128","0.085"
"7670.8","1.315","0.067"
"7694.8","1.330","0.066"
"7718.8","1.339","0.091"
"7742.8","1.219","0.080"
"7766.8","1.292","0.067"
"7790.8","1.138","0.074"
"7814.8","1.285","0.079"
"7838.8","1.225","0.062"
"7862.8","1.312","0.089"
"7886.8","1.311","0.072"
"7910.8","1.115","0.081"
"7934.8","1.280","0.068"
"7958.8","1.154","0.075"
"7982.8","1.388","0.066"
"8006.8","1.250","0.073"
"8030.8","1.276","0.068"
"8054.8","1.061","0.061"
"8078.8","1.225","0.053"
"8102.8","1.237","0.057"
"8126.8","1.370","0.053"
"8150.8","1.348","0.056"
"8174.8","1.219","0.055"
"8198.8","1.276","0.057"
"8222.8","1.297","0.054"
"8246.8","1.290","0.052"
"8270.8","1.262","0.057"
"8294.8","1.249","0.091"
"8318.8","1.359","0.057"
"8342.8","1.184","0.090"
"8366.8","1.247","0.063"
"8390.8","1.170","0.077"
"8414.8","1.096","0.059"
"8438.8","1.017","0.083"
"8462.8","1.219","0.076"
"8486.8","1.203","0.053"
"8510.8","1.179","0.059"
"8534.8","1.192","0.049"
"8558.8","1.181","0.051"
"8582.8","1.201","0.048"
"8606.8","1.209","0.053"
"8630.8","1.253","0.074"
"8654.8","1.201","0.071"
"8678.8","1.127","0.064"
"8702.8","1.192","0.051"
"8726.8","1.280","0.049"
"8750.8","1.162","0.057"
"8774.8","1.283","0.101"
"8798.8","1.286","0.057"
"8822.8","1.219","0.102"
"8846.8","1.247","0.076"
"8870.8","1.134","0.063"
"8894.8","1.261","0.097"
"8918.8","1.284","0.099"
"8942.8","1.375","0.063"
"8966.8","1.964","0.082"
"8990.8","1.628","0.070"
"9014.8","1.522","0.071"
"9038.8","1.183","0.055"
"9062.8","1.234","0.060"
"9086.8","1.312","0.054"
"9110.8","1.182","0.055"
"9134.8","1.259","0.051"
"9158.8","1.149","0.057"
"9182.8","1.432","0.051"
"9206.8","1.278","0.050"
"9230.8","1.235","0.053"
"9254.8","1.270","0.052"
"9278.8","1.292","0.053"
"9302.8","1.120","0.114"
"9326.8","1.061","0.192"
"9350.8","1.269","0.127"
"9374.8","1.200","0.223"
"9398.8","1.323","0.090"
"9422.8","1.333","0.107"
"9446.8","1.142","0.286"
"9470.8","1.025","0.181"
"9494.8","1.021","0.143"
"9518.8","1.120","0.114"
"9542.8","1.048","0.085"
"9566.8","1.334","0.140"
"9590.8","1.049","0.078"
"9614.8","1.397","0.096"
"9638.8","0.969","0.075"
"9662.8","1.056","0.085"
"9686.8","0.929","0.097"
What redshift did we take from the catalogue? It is 0.37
